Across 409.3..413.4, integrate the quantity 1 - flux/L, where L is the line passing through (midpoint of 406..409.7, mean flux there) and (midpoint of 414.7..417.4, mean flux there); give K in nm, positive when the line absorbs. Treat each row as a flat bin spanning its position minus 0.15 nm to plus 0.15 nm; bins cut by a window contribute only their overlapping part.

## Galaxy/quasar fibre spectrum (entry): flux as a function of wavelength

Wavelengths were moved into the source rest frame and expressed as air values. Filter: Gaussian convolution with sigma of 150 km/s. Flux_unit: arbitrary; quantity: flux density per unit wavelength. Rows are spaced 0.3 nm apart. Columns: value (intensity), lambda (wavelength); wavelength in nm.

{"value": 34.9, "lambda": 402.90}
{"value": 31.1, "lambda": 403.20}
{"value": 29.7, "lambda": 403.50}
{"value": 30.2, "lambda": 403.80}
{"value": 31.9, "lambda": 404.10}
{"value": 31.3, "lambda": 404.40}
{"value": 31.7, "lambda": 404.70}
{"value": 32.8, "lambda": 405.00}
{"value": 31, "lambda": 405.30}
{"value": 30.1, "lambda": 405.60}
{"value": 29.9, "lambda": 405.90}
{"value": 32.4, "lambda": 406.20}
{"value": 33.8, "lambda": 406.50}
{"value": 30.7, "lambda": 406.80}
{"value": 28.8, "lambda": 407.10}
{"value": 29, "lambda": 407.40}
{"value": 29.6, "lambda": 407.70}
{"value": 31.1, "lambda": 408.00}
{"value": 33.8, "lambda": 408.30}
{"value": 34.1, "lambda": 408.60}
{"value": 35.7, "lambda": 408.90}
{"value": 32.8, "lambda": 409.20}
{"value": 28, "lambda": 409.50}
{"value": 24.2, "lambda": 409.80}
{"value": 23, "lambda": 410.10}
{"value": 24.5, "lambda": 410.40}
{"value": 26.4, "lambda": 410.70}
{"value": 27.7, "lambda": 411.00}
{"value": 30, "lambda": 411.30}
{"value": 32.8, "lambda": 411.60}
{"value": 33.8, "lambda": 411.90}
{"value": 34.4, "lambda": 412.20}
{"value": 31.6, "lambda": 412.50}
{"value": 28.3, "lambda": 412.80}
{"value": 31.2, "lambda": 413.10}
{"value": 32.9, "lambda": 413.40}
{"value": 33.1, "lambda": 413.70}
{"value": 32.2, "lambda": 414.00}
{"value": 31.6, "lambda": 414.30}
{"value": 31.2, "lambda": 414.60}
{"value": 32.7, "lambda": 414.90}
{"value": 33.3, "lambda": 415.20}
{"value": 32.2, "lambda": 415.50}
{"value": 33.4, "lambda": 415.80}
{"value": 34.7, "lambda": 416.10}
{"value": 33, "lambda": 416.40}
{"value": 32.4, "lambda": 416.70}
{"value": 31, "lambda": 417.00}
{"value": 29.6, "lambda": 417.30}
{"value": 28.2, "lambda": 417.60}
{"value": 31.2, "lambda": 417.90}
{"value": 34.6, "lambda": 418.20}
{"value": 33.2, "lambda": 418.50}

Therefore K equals 0.37 nm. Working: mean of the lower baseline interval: 31.5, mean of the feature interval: 29.1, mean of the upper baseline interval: 32.5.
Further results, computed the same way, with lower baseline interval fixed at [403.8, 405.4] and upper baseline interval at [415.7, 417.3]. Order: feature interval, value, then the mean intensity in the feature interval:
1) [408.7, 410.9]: 0.281 nm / 27.9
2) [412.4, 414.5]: 0.051 nm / 31.5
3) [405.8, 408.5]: 0.062 nm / 31.1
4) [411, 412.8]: 0.025 nm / 31.8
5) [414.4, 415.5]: 0.004 nm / 32.3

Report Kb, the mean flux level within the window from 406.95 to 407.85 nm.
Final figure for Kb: 29.1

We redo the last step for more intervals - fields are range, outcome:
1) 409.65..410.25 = 23.6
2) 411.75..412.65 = 33.3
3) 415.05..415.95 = 33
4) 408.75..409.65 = 32.2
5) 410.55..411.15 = 27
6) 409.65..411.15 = 25.2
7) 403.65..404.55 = 31.1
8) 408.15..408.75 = 34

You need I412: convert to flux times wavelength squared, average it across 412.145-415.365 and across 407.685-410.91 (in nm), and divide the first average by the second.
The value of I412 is 1.11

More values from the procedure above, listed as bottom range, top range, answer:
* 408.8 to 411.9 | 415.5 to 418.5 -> 1.16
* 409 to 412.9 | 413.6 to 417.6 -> 1.13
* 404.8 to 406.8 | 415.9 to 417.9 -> 1.05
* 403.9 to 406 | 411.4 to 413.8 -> 1.07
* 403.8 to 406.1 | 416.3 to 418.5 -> 1.07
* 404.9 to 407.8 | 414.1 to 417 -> 1.11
